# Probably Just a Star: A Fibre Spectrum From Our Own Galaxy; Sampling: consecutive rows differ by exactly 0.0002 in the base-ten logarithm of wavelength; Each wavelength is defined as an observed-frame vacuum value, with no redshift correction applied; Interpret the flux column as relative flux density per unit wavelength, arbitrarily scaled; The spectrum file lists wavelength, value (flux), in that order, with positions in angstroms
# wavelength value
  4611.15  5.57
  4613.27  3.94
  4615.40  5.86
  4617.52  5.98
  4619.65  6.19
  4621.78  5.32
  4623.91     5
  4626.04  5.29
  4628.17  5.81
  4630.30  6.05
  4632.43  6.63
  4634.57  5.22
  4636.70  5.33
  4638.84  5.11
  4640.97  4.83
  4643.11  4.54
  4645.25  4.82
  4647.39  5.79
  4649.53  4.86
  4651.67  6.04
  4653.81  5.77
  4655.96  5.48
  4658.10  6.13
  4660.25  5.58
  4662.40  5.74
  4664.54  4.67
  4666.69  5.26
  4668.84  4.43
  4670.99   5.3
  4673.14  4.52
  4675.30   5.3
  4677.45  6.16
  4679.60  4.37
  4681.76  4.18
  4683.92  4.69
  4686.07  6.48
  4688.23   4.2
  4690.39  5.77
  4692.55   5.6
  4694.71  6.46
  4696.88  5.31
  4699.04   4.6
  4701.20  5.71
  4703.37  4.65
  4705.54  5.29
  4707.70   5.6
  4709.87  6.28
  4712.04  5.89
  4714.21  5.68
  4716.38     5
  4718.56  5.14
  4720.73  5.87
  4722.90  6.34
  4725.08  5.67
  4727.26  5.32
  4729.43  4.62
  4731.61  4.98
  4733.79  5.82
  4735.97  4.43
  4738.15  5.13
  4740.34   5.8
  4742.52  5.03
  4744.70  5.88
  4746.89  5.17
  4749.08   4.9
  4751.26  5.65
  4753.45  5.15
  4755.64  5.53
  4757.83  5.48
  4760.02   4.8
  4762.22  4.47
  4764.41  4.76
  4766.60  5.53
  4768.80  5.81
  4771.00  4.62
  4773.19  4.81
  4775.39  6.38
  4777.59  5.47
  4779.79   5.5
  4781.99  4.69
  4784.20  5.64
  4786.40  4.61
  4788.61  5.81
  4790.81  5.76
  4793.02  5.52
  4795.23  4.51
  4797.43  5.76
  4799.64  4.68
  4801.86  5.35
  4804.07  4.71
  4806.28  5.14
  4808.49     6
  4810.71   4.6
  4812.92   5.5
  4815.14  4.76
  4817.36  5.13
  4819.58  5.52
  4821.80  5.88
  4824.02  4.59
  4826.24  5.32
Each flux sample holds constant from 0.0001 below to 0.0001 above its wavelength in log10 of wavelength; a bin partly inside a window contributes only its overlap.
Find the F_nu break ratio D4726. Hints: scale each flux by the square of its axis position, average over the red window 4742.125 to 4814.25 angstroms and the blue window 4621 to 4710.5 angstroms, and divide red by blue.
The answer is 1.03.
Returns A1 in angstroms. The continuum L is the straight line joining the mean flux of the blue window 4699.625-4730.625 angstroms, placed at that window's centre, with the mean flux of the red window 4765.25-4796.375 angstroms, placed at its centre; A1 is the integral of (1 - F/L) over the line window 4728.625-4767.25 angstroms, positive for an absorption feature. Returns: 1.7 angstroms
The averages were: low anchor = 5.49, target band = 5.17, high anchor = 5.33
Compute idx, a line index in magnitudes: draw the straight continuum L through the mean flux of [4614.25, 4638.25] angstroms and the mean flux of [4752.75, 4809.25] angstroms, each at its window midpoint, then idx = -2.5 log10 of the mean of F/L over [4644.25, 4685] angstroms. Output 0.07 mag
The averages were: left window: 5.68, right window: 5.25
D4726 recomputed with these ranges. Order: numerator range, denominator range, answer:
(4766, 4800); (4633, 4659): 1.06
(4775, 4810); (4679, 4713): 1.04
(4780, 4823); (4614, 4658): 1.02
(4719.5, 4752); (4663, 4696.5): 1.06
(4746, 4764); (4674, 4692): 1.03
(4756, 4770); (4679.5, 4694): 1.04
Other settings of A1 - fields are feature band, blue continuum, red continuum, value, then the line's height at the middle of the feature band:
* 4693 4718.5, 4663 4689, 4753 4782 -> -2.1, 5.07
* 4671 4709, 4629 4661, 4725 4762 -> 0.9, 5.36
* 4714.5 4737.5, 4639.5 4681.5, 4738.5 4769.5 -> -0.3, 5.26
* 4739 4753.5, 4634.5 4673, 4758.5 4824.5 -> -0.4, 5.23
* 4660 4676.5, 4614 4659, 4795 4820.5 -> 1.1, 5.45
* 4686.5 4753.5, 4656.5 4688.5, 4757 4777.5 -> -2.8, 5.18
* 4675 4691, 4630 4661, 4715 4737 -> 0.8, 5.4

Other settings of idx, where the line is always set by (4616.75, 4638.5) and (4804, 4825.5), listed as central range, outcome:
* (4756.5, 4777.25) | 0.026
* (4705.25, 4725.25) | -0.048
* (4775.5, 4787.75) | 0.000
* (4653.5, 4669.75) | 0.041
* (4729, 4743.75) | 0.052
